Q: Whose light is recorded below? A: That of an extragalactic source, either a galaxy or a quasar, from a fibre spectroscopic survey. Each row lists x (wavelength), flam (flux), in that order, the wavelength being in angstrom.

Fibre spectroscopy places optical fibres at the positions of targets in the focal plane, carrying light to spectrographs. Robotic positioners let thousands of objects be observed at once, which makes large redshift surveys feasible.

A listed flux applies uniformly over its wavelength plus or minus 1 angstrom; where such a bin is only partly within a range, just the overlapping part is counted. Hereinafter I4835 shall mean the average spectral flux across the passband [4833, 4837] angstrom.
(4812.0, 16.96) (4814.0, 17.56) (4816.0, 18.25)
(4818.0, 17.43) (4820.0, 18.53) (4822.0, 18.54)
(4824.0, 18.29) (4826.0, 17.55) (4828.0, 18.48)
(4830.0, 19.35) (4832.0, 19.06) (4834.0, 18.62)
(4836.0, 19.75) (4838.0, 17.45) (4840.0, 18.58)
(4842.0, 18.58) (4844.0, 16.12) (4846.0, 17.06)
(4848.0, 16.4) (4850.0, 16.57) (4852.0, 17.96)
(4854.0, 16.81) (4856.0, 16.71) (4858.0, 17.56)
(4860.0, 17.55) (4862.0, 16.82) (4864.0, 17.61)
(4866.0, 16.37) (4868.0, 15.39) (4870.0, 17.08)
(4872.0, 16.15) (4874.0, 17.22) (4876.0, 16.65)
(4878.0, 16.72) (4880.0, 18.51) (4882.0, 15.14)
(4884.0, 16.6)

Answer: 19.2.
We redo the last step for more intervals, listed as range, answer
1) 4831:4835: 18.8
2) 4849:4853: 17.3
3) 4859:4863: 17.2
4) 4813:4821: 17.9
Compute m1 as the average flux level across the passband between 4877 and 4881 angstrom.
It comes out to 17.6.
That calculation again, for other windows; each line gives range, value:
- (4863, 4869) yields 16.5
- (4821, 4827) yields 18.1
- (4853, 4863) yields 17.1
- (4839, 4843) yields 18.6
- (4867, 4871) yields 16.2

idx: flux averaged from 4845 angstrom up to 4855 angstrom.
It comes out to 17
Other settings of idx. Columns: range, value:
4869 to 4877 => 16.8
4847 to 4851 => 16.5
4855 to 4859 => 17.1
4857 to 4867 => 17.2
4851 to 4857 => 17.2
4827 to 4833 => 19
